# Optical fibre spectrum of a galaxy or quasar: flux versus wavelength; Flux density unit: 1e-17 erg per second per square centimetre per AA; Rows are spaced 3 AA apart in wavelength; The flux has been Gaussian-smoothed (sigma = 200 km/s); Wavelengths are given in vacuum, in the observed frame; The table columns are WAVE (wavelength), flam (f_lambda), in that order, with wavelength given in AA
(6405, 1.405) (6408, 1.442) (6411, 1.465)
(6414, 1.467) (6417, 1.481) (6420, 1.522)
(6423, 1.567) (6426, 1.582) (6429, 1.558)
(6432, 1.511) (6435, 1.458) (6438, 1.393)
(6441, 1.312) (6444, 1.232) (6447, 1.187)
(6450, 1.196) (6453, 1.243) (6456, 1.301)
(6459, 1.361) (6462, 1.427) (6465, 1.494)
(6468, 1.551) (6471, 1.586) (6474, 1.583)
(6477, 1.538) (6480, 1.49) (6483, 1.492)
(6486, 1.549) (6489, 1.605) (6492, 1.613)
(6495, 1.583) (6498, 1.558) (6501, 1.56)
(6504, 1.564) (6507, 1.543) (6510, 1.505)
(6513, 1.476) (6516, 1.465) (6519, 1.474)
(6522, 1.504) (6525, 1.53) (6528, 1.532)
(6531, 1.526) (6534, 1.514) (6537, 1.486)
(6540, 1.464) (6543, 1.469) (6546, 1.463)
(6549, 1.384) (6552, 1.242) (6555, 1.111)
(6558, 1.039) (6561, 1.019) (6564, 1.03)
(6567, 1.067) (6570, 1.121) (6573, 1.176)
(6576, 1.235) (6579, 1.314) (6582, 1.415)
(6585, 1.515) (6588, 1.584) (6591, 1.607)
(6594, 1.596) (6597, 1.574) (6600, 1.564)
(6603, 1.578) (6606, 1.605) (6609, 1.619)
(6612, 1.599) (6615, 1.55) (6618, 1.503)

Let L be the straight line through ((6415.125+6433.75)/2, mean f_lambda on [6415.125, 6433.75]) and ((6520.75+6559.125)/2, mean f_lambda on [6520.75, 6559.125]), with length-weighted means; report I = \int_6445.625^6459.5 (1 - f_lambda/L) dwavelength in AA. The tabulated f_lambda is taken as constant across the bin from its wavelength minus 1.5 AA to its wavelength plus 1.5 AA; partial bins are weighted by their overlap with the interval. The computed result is 2.3 AA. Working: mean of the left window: 1.53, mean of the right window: 1.41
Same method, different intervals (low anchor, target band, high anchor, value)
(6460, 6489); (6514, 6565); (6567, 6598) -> 2.7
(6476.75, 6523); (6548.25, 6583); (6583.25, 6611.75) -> 8.7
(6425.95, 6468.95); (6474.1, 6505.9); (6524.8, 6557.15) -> -3.6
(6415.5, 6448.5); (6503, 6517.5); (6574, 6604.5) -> -0.4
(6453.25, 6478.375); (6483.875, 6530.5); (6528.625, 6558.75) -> -3.7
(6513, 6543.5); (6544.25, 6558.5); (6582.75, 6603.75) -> 2.4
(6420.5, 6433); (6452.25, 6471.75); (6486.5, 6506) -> 1.8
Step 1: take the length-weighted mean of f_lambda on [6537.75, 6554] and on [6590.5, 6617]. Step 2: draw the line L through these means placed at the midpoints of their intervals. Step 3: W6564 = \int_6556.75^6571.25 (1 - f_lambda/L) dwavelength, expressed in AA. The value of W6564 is 4.0 AA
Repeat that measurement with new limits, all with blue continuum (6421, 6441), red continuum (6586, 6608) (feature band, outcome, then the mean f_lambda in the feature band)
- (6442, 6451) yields 1.76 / 1.21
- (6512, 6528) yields 0.52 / 1.49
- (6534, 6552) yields 1.34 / 1.44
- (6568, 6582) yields 3.08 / 1.23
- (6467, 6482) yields -0.27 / 1.55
